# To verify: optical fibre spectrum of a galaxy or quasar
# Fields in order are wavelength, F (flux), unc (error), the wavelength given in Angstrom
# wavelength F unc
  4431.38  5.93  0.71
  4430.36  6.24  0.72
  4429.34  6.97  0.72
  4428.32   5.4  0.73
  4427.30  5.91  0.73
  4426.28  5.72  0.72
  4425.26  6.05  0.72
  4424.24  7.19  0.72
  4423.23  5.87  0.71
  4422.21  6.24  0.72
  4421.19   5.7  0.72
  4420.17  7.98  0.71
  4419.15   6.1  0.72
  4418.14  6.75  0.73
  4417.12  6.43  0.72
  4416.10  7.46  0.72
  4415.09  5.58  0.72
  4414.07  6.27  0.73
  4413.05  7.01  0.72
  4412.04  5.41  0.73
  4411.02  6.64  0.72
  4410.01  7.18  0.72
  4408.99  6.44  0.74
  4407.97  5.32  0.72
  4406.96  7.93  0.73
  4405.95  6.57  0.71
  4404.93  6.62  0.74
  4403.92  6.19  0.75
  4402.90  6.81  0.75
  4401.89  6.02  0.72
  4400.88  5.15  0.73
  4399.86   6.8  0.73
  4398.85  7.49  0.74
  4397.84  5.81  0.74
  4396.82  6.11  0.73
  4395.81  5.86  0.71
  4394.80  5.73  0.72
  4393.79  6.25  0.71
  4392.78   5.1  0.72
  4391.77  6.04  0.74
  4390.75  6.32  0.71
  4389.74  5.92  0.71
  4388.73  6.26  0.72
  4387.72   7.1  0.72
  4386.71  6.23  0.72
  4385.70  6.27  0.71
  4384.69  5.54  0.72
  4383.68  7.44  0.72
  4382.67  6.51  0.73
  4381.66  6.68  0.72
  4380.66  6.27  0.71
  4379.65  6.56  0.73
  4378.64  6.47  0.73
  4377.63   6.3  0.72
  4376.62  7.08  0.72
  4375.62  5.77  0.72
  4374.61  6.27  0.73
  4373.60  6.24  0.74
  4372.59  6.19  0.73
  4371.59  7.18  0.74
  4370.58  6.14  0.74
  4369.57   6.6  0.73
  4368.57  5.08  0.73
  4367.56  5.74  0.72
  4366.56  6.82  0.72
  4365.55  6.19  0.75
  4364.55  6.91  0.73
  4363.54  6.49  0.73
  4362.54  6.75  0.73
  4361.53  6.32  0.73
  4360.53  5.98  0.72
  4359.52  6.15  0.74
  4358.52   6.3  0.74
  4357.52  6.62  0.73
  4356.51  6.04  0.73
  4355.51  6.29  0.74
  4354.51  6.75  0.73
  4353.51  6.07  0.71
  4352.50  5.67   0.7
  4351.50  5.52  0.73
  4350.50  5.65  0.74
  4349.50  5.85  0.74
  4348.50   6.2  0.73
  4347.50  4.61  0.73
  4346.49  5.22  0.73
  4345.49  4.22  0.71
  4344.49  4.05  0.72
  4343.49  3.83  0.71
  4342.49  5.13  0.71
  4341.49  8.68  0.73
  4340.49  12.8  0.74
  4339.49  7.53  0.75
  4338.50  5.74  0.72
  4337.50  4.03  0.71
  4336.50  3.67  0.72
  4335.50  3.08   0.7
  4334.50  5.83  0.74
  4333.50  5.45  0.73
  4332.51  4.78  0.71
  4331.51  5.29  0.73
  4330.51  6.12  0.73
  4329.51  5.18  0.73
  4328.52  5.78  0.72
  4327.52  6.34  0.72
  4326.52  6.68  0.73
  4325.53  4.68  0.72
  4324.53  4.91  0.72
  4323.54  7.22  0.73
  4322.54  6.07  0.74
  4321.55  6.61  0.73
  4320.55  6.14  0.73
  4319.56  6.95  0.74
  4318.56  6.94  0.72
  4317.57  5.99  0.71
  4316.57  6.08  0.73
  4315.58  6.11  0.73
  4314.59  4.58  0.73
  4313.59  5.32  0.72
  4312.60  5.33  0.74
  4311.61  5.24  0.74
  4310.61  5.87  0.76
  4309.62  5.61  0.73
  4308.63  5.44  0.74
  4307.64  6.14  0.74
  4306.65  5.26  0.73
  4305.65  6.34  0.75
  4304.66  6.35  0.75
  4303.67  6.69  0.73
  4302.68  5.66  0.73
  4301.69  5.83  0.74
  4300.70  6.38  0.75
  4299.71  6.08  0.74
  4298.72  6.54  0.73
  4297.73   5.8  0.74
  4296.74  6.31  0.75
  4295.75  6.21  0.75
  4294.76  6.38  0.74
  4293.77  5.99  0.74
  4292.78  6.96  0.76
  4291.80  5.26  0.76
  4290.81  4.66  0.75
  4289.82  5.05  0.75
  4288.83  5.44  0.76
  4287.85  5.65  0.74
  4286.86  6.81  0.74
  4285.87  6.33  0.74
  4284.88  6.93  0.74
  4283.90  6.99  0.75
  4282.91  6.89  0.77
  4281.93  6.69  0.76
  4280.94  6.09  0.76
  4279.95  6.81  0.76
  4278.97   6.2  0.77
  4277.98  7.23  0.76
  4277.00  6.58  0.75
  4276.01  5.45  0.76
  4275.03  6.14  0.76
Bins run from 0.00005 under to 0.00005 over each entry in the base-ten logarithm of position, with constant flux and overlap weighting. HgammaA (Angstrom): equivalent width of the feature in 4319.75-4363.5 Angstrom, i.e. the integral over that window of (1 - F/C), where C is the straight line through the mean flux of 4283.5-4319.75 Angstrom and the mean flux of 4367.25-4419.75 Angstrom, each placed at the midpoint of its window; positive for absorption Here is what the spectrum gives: 1.87 Angstrom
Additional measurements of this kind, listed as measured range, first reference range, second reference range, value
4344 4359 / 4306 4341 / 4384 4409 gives 0.8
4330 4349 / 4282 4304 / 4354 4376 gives 2.0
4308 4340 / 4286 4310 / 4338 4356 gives 2.0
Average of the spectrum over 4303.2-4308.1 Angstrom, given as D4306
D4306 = 6.15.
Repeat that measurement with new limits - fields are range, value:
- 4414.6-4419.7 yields 6.49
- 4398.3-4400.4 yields 7.09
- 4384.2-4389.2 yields 6.28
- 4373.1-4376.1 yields 6.08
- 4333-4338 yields 4.41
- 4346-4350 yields 5.46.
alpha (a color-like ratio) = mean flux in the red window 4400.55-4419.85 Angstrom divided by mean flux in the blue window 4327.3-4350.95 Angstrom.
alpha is 1.15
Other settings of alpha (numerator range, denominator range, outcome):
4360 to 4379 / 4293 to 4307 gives 1.03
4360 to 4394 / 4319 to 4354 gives 1.10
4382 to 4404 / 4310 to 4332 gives 1.06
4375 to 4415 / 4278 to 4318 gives 1.05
